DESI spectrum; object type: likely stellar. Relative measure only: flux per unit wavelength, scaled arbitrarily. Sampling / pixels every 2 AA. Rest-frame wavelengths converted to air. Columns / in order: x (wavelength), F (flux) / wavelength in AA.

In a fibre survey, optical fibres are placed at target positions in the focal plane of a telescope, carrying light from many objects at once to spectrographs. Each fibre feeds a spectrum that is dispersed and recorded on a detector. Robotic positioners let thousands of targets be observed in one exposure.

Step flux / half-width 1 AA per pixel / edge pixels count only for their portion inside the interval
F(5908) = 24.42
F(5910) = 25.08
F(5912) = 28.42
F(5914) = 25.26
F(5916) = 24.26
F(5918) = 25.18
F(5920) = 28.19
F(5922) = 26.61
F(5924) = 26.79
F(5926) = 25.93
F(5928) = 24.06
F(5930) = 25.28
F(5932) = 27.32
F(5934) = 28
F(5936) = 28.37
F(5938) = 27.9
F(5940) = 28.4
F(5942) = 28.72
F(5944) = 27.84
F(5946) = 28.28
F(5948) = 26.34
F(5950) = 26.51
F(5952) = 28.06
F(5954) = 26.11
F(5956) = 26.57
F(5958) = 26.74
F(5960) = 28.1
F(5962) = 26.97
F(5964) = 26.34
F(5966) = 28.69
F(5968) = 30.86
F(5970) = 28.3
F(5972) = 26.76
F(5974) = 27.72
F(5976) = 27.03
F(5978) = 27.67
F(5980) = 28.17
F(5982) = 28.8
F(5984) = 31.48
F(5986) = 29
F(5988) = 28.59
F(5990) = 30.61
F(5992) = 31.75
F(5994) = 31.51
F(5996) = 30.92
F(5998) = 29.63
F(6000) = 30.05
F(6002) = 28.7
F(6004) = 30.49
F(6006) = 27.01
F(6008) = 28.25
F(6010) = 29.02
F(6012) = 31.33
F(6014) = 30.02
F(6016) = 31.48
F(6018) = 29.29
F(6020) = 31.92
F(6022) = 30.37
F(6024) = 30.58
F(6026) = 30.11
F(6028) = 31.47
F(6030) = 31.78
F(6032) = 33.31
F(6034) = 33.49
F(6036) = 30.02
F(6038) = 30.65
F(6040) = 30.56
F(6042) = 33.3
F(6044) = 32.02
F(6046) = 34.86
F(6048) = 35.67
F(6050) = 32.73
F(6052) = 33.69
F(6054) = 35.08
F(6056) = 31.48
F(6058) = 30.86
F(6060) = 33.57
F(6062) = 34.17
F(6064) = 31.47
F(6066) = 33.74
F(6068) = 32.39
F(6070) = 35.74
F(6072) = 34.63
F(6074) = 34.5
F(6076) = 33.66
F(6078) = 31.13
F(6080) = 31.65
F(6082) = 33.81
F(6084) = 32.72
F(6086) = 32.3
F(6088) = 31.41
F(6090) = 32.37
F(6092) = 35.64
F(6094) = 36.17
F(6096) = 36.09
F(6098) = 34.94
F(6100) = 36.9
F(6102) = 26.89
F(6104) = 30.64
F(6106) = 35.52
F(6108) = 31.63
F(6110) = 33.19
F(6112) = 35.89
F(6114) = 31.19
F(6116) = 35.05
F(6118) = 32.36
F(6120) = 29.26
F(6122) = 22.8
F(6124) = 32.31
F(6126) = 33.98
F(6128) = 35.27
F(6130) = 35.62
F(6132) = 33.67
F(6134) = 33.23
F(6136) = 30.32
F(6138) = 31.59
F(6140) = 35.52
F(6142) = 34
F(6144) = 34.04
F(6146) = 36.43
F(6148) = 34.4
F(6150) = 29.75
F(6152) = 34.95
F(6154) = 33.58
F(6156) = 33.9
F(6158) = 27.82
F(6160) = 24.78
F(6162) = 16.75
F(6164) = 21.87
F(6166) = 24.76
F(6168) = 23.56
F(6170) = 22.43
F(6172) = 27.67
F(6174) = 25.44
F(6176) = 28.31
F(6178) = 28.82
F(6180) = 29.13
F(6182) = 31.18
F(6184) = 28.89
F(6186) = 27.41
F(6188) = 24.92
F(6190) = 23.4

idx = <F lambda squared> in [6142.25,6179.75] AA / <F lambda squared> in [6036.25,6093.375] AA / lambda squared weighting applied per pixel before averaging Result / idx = 0.89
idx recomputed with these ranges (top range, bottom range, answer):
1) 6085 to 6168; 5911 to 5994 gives 1.22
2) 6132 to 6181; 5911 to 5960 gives 1.17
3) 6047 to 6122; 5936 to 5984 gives 1.24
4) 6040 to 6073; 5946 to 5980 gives 1.25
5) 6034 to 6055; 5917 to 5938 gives 1.28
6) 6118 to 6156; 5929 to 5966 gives 1.28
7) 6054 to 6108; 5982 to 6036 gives 1.12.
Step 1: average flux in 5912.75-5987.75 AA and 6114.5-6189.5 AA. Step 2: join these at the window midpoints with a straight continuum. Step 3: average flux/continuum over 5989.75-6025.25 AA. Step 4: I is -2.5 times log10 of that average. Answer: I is -0.077 mag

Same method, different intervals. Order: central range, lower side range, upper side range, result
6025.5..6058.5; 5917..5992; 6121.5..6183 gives -0.13 mag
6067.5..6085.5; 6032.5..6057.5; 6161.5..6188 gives -0.08 mag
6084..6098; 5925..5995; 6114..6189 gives -0.16 mag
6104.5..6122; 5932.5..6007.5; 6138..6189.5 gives -0.13 mag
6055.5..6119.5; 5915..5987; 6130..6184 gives -0.15 mag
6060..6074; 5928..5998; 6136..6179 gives -0.18 mag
